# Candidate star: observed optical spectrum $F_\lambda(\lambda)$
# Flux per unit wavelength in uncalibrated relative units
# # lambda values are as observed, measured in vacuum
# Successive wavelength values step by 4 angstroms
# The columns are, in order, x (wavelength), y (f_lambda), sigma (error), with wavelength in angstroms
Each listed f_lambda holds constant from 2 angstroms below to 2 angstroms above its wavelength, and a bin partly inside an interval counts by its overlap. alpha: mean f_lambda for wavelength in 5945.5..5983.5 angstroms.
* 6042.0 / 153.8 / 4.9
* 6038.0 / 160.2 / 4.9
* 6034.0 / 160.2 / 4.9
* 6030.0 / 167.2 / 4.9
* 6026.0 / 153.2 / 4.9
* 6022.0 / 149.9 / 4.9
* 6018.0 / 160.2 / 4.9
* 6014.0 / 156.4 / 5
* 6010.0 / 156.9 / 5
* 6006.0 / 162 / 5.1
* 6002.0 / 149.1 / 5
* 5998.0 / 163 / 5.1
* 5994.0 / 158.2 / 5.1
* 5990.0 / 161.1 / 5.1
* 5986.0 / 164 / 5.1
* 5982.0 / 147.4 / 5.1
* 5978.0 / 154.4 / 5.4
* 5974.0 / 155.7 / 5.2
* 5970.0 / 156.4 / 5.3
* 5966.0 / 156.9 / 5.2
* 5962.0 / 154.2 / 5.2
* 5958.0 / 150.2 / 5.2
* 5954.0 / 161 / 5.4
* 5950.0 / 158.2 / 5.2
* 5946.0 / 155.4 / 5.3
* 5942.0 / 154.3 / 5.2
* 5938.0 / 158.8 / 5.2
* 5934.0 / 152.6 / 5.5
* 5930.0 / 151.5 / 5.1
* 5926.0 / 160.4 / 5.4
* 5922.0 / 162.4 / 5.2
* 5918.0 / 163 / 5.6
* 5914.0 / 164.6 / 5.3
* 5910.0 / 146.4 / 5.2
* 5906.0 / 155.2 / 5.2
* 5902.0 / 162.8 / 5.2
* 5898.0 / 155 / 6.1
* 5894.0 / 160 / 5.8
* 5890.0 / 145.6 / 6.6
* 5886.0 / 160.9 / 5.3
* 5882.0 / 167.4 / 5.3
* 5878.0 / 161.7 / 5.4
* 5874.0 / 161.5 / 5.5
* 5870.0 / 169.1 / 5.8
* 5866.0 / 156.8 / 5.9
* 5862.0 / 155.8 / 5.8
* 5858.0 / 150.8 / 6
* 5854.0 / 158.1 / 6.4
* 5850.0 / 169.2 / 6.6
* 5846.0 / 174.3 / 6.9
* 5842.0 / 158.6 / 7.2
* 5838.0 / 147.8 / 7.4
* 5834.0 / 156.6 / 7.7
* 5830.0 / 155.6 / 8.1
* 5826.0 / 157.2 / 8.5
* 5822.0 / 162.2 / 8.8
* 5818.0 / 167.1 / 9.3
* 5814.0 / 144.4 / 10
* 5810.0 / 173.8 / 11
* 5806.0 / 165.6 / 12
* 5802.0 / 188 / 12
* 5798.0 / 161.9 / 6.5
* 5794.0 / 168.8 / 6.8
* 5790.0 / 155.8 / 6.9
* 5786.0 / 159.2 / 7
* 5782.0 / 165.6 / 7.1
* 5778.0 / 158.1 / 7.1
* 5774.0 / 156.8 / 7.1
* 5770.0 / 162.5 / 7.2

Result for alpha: 155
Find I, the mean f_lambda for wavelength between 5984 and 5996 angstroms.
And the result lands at 161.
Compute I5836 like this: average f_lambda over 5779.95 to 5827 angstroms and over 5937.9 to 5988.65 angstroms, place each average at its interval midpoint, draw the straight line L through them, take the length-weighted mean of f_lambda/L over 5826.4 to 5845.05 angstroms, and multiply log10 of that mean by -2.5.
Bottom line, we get 0.045 mag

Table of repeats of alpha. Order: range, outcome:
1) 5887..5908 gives 156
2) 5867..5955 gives 158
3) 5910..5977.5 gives 157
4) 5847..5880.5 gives 161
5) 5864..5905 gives 160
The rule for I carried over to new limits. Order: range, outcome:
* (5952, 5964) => 155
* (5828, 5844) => 155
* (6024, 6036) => 160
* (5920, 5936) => 157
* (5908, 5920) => 158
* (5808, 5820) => 162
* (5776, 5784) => 162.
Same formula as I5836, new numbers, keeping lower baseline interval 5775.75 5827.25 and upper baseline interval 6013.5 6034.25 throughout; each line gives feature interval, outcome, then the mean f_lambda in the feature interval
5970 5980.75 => 0.03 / 155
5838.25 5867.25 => 0.02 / 160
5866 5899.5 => 0.01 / 160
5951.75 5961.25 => 0.03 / 155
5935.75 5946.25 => 0.03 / 156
